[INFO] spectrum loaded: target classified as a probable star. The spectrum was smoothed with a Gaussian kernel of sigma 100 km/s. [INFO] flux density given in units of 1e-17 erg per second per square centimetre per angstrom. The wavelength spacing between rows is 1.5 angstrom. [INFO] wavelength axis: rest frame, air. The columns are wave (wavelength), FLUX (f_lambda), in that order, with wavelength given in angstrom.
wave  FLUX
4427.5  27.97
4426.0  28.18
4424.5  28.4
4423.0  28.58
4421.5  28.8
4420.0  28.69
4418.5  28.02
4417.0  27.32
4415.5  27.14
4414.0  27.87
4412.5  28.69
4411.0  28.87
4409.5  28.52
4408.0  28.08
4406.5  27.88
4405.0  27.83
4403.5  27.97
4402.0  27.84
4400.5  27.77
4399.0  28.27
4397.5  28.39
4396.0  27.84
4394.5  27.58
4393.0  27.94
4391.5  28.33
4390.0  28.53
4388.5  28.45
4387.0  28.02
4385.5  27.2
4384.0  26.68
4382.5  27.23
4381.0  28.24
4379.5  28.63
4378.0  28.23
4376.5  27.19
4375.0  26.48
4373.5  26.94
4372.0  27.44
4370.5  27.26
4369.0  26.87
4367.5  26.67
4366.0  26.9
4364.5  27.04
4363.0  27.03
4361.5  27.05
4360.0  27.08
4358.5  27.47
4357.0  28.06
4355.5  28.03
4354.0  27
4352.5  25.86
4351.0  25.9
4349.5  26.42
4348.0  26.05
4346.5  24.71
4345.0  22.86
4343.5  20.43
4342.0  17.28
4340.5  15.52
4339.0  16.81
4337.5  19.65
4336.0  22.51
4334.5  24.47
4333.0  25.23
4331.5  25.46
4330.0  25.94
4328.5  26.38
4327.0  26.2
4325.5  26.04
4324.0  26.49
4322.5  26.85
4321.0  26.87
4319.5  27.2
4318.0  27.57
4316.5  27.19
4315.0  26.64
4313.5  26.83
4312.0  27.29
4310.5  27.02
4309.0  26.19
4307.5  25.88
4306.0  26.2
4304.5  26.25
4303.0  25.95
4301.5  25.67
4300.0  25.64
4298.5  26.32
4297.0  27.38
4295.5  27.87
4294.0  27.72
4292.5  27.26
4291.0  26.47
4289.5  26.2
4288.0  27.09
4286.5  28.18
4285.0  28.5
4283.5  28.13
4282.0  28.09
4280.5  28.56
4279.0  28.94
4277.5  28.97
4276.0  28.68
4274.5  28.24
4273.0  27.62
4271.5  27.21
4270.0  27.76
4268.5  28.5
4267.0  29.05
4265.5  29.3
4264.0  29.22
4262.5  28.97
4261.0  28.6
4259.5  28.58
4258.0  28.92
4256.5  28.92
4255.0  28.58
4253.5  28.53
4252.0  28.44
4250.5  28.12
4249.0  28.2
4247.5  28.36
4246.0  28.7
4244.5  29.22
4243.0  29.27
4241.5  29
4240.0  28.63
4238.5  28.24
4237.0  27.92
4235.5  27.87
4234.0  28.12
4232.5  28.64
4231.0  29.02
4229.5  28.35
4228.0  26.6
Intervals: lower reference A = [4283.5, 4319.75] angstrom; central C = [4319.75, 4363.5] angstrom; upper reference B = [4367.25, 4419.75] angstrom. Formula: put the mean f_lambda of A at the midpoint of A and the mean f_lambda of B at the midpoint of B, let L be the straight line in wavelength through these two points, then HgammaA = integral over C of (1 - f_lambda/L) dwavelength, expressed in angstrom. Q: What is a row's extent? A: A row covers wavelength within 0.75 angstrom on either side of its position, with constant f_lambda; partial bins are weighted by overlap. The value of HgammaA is 4.1 angstrom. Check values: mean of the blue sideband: 26.9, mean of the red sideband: 27.8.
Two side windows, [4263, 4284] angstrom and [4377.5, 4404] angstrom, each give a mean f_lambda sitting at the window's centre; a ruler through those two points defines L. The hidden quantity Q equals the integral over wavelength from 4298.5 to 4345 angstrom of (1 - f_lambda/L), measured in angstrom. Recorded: 5.7 angstrom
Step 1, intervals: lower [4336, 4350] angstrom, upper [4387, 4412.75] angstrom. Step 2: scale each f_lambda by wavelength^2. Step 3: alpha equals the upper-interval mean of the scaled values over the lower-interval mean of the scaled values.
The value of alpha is 1.37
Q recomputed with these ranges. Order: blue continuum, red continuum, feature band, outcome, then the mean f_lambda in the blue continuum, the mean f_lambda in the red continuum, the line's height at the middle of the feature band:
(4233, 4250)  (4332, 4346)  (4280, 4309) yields -3.3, 28.5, 20.7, 24.3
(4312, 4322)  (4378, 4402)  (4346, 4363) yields 0.5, 27.1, 27.9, 27.5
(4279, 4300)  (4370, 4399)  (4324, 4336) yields 0.9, 27.5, 27.7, 27.6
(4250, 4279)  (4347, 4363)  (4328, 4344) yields 3.2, 28.6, 26.9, 27.2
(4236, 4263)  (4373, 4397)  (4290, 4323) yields 1.8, 28.6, 27.7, 28.2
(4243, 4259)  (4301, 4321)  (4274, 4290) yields -0.3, 28.6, 26.6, 27.6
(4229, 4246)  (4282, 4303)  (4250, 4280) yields -0.8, 28.6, 27.1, 27.8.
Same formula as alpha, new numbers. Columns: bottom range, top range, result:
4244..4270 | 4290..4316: 0.95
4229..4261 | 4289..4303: 0.96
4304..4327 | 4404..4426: 1.11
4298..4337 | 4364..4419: 1.10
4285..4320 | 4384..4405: 1.09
